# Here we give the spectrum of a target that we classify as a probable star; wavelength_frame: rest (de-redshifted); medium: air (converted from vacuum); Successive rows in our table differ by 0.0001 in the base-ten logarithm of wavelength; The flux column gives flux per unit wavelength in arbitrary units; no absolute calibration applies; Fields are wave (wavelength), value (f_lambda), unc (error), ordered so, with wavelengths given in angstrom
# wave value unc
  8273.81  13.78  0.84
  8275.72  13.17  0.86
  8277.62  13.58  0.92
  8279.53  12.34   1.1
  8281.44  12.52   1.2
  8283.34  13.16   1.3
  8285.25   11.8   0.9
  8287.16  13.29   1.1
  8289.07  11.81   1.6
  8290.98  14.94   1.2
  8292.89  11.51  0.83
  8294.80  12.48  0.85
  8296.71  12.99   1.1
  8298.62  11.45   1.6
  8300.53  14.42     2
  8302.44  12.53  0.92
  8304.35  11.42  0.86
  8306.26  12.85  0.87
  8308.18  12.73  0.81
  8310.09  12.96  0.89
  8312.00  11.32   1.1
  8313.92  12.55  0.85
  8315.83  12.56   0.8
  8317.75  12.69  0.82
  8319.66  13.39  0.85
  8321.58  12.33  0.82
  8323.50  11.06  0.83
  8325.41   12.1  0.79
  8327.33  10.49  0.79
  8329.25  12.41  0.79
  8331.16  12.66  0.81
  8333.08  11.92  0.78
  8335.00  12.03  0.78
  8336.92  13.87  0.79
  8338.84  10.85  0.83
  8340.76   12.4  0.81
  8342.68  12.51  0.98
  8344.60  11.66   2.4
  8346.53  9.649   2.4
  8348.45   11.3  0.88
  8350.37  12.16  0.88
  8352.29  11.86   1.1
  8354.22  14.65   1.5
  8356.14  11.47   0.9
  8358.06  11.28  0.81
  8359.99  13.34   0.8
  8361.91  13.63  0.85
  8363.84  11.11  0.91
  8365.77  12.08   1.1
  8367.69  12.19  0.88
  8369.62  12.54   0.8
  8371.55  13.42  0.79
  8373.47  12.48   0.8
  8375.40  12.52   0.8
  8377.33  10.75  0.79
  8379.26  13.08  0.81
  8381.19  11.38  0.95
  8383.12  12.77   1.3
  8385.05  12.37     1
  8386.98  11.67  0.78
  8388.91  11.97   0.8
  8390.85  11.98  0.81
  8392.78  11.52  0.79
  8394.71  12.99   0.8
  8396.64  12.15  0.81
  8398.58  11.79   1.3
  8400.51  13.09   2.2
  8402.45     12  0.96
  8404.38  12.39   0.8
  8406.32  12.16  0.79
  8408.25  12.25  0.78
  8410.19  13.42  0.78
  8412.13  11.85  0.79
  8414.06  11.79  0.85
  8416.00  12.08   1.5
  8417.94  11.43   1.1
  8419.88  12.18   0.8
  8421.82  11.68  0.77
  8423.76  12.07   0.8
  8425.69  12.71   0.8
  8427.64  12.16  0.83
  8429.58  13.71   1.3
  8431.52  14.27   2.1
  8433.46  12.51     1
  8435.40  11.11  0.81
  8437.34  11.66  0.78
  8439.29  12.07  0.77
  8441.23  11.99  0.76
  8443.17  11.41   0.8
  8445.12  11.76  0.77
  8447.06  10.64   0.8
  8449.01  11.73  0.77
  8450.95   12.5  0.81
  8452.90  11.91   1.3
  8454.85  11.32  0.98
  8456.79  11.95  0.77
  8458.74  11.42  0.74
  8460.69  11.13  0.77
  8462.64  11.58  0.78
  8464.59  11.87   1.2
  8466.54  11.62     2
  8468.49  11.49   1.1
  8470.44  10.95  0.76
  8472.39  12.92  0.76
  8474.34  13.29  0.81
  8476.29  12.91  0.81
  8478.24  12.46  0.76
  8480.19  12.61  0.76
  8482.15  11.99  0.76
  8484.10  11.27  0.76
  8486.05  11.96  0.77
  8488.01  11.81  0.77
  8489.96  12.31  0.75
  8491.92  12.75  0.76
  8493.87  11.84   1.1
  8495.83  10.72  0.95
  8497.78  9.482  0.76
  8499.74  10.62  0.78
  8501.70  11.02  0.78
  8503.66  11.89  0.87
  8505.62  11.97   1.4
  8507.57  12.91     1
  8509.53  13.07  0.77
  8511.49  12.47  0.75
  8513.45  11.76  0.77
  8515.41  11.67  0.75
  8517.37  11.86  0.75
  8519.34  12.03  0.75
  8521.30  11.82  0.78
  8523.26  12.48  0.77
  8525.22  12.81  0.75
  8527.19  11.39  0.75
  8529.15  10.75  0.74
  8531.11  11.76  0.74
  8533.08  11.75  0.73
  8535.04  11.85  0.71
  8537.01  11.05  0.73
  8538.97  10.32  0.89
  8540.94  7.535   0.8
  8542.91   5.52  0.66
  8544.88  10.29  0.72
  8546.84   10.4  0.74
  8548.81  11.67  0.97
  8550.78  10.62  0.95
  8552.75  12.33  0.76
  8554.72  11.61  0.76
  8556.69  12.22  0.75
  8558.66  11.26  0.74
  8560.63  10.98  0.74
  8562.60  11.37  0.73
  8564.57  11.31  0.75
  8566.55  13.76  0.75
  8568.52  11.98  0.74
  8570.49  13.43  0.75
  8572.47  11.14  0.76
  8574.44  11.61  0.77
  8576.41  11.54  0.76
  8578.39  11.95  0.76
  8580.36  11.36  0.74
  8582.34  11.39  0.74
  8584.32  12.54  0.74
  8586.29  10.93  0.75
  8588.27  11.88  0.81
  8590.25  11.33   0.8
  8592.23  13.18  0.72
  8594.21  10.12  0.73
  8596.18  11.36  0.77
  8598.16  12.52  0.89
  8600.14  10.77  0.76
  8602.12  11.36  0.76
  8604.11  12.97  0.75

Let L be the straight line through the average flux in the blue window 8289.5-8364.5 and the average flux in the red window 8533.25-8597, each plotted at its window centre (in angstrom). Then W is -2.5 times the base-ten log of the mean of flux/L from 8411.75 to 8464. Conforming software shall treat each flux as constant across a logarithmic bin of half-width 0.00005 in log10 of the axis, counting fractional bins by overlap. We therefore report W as -0.01 mag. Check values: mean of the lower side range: 12.3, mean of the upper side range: 11.3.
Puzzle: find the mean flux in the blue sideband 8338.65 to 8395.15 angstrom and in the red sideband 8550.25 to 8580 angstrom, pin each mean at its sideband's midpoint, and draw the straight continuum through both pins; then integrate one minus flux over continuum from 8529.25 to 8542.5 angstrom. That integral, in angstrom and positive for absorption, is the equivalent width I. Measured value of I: 1.54 angstrom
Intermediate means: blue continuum 12.1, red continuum 11.8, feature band 10.5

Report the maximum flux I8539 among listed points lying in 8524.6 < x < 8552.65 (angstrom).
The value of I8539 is 12.81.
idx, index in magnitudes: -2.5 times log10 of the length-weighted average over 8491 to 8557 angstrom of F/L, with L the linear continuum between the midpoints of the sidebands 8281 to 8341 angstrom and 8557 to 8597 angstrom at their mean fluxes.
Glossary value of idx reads 0.05 mag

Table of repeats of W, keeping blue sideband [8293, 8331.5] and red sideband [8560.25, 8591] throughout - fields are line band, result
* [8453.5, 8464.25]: 0.05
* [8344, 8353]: 0.09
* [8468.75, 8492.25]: -0.02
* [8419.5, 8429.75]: -0.02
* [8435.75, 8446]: 0.03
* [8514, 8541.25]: 0.04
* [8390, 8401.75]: -0.01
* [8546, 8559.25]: 0.04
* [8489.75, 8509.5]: 0.03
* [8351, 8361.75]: -0.03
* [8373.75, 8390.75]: 0.01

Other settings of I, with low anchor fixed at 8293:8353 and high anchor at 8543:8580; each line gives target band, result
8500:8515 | -0.5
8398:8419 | -0.5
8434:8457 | 0.3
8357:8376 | -0.6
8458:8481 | -0.5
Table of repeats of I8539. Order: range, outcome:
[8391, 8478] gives 14.27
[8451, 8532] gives 13.29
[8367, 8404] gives 13.42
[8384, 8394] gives 12.37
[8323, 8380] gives 14.65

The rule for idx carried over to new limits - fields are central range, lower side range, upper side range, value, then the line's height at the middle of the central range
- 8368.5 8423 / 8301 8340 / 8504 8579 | -0.02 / 12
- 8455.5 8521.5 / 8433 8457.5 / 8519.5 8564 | -0.04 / 11.4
